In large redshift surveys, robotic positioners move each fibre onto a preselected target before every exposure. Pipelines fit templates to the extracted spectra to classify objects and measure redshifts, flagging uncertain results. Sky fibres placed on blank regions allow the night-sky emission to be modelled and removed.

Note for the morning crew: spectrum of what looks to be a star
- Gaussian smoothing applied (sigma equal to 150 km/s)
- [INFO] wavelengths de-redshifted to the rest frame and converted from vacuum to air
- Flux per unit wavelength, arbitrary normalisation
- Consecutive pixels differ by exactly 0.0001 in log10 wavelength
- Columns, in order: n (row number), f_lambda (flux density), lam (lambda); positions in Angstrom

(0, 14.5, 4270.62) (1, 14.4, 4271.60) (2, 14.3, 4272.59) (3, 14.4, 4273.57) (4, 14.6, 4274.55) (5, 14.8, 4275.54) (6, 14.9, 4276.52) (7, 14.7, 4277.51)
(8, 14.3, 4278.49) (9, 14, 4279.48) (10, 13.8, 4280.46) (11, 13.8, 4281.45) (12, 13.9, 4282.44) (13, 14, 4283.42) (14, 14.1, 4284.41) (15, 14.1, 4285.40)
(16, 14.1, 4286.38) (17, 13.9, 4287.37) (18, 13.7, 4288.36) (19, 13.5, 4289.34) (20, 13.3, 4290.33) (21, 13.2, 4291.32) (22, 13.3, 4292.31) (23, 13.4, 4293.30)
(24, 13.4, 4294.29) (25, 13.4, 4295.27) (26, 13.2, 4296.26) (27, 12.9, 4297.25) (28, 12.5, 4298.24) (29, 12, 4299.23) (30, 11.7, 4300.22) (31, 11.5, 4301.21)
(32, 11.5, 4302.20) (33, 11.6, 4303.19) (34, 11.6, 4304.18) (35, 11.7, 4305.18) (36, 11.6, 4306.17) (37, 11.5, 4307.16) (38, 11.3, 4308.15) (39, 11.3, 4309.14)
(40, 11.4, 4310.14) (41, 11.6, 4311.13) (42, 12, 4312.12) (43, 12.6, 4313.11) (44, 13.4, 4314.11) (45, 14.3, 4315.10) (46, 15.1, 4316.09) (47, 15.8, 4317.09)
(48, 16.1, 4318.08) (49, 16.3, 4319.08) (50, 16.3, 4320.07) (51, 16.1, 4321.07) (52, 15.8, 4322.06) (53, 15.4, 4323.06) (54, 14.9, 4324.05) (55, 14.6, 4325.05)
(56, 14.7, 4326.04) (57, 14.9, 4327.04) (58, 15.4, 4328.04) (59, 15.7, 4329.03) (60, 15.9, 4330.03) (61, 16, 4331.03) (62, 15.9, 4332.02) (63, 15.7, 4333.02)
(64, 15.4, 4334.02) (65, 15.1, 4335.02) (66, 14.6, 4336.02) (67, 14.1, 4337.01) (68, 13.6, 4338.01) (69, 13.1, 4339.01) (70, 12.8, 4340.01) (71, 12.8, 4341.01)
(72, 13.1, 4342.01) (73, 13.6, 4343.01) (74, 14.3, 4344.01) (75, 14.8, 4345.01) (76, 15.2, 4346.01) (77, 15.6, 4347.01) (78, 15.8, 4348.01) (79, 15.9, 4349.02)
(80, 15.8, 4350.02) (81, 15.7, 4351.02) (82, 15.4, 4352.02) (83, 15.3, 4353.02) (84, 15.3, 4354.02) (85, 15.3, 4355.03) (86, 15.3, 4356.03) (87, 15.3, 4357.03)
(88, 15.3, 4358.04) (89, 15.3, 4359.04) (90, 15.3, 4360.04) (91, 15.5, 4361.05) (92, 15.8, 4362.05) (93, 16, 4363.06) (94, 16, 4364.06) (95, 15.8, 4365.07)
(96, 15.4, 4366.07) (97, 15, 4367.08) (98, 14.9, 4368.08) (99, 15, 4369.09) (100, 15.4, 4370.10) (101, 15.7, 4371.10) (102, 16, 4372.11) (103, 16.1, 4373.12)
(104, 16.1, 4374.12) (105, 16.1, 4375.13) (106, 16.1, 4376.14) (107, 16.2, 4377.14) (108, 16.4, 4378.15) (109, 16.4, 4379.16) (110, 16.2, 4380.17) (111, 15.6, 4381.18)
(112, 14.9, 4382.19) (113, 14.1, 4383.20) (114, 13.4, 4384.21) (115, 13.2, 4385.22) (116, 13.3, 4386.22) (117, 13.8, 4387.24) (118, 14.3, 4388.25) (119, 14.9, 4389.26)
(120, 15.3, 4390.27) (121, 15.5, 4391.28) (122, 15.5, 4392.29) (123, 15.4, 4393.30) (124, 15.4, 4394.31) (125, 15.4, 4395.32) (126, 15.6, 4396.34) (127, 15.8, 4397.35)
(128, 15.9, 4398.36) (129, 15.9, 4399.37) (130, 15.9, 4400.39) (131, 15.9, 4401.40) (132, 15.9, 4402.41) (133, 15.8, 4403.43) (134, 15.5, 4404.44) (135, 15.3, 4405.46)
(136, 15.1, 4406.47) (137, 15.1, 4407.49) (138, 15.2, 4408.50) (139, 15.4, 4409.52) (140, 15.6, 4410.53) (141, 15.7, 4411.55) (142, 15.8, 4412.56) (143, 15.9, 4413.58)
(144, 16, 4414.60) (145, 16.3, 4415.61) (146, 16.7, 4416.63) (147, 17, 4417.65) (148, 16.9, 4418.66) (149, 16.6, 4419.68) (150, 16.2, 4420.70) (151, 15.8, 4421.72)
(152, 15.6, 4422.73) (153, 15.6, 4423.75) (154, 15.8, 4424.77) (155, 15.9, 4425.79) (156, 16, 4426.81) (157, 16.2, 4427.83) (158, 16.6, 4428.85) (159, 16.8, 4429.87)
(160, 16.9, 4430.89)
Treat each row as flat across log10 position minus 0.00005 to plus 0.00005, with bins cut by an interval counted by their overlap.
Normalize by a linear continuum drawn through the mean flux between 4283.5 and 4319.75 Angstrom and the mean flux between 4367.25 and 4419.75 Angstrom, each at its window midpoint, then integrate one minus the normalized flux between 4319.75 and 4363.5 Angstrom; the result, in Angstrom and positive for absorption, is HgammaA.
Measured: -3.0 Angstrom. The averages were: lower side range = 13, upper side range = 15.5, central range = 15.1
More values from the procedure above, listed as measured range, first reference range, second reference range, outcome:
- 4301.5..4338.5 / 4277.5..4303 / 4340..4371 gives 0.3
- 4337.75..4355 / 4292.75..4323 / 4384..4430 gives -0.7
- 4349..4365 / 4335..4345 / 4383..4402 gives -1.6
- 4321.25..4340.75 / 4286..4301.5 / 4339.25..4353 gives -1.0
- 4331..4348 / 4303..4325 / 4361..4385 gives 0.0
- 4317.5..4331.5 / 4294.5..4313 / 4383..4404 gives -3.2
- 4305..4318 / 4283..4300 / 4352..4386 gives 1.1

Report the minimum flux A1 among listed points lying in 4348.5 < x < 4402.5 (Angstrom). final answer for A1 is 13.2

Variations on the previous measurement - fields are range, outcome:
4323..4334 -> 14.6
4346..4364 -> 15.2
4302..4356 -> 11.3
